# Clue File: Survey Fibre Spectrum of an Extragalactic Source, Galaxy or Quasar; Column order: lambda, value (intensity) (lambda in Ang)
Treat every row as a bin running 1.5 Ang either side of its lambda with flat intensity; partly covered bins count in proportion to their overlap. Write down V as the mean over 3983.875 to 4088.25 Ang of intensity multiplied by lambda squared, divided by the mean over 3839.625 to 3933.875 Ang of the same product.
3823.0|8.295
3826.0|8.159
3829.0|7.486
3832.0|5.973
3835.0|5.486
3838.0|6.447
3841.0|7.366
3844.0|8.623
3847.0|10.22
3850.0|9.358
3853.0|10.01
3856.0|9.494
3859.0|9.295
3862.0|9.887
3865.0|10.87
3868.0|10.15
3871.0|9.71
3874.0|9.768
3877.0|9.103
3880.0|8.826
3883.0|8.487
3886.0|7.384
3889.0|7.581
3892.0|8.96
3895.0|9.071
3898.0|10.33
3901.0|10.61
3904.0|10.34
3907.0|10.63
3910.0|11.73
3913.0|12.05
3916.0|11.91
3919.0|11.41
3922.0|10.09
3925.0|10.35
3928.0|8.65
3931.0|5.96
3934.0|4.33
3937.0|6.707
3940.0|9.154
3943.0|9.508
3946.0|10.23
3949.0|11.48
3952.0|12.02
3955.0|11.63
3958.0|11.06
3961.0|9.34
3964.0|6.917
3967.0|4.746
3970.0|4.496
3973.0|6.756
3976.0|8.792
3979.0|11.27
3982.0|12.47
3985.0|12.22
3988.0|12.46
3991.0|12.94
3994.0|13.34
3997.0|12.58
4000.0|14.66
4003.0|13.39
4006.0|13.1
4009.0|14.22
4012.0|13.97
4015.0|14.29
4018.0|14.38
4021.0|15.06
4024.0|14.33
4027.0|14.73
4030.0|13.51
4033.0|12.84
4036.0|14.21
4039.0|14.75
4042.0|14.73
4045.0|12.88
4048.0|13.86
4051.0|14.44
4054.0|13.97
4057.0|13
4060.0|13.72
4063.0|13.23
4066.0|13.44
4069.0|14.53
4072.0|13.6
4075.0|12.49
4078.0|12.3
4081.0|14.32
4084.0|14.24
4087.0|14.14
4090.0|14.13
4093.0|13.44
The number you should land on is 1.55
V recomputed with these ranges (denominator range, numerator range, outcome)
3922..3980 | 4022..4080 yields 1.68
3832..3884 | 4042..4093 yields 1.70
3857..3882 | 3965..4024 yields 1.31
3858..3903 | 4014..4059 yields 1.63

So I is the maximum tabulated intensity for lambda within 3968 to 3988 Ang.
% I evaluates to 12.47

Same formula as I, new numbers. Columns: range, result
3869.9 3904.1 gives 10.61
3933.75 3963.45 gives 12.02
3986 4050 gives 15.06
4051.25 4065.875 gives 13.97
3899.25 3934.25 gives 12.05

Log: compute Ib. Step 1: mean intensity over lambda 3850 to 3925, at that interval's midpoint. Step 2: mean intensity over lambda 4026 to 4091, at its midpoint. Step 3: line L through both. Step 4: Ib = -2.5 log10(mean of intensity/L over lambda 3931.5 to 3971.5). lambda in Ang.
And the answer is 0.31 mag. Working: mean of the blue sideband 9.9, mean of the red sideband 13.8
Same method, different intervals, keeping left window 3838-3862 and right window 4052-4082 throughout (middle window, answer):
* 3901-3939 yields 0.10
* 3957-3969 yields 0.41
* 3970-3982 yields 0.30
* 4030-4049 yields -0.08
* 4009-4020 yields -0.15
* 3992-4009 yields -0.12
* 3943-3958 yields 0.00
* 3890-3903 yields 0.04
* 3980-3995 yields -0.07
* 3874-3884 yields 0.08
